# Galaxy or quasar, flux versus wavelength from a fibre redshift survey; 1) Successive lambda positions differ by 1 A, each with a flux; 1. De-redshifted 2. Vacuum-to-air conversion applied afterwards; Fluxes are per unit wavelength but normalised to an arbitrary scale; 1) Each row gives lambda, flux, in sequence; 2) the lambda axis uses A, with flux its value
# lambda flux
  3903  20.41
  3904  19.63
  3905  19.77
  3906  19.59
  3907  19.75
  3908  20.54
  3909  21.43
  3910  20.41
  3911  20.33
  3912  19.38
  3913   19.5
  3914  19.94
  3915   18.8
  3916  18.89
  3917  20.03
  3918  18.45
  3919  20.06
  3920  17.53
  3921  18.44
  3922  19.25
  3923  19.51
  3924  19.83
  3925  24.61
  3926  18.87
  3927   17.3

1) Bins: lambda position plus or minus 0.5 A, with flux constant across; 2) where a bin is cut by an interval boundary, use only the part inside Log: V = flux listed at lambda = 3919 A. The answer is 20.06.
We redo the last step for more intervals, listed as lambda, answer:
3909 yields 21.43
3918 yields 18.45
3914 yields 19.94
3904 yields 19.63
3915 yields 18.8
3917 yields 20.03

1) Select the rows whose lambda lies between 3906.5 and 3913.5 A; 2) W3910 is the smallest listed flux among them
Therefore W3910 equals 19.38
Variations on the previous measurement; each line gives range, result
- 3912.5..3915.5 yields 18.8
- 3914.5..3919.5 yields 18.45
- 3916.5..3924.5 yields 17.53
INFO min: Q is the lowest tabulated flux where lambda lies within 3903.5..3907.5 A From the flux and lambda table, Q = 19.59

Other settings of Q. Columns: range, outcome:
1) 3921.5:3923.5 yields 19.25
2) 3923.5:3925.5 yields 19.83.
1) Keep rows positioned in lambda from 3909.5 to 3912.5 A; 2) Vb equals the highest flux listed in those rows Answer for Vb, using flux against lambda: 20.41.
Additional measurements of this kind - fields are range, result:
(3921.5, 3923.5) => 19.51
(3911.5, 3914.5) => 19.94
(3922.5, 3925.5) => 24.61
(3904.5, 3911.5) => 21.43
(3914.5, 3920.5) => 20.06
